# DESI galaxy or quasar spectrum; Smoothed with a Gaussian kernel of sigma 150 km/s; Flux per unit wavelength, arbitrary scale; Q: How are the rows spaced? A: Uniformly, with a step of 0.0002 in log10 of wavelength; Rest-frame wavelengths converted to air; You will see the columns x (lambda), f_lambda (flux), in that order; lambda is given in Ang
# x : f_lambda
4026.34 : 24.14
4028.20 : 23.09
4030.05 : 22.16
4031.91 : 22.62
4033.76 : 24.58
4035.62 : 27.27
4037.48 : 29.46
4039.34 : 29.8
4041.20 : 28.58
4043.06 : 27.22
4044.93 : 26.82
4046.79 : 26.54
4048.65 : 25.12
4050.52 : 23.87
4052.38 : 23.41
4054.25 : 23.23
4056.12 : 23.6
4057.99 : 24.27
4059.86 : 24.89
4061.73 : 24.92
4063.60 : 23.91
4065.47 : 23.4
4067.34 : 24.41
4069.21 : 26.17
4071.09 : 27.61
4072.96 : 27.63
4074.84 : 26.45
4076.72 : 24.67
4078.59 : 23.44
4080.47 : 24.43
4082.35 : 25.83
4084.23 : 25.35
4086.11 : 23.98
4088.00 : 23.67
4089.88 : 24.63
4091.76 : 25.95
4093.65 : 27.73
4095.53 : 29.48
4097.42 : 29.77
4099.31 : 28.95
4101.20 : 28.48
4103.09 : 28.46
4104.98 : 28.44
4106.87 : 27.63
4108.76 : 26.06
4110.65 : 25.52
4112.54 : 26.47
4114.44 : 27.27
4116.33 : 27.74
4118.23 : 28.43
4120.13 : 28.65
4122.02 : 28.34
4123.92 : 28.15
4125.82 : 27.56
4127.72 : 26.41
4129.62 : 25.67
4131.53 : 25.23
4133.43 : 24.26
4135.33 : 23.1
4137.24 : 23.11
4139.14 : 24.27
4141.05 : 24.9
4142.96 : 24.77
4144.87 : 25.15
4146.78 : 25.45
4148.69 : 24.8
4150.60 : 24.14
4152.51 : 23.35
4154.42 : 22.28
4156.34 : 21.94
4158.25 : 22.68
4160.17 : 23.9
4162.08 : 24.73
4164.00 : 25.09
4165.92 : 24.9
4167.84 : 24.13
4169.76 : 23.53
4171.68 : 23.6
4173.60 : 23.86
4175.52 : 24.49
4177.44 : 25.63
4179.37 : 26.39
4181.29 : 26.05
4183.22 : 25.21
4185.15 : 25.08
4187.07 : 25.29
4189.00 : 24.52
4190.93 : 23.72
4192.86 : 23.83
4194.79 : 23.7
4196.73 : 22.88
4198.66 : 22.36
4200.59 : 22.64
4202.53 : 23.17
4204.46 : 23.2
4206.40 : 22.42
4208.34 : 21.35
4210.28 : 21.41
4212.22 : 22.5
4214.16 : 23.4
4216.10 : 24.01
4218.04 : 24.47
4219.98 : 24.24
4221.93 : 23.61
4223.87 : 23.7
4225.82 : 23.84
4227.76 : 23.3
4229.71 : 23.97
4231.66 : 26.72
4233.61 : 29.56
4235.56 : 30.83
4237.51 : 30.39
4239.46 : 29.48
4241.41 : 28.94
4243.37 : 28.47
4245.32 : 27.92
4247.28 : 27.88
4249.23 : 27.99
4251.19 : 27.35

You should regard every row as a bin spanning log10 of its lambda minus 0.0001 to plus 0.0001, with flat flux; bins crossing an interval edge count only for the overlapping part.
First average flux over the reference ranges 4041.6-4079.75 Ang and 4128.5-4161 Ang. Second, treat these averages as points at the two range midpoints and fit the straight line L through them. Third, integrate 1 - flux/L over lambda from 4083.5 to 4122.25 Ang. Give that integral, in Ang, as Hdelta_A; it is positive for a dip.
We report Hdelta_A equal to -4.1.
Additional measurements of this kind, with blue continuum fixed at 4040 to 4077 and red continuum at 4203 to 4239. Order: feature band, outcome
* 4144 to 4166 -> 0.8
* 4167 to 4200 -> 0.6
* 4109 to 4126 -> -1.6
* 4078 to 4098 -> -0.5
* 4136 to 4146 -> 0.2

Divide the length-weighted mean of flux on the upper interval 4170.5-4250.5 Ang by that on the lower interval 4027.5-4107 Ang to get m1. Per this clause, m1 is 0.97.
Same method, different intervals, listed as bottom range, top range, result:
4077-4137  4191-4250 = 0.94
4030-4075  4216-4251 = 1.05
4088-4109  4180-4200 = 0.88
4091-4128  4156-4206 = 0.87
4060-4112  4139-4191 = 0.93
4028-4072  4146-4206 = 0.95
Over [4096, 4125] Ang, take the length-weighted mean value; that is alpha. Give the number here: 27.9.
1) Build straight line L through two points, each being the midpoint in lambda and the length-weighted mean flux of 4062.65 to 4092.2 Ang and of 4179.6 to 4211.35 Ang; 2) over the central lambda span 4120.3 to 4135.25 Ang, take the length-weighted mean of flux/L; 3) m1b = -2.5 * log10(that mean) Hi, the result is -0.084 mag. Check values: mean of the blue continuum 25.1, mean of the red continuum 23.6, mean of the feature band 26.4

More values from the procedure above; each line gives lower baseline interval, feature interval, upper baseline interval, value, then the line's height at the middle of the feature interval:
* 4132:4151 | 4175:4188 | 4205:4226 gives -0.08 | 23.7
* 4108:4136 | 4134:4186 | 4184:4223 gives 0.03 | 25.1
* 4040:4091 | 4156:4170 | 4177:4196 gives 0.04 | 24.9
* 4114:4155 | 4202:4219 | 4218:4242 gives 0.15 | 26.3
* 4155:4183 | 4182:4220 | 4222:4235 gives 0.06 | 24.8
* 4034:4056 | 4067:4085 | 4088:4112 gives 0.05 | 26.9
